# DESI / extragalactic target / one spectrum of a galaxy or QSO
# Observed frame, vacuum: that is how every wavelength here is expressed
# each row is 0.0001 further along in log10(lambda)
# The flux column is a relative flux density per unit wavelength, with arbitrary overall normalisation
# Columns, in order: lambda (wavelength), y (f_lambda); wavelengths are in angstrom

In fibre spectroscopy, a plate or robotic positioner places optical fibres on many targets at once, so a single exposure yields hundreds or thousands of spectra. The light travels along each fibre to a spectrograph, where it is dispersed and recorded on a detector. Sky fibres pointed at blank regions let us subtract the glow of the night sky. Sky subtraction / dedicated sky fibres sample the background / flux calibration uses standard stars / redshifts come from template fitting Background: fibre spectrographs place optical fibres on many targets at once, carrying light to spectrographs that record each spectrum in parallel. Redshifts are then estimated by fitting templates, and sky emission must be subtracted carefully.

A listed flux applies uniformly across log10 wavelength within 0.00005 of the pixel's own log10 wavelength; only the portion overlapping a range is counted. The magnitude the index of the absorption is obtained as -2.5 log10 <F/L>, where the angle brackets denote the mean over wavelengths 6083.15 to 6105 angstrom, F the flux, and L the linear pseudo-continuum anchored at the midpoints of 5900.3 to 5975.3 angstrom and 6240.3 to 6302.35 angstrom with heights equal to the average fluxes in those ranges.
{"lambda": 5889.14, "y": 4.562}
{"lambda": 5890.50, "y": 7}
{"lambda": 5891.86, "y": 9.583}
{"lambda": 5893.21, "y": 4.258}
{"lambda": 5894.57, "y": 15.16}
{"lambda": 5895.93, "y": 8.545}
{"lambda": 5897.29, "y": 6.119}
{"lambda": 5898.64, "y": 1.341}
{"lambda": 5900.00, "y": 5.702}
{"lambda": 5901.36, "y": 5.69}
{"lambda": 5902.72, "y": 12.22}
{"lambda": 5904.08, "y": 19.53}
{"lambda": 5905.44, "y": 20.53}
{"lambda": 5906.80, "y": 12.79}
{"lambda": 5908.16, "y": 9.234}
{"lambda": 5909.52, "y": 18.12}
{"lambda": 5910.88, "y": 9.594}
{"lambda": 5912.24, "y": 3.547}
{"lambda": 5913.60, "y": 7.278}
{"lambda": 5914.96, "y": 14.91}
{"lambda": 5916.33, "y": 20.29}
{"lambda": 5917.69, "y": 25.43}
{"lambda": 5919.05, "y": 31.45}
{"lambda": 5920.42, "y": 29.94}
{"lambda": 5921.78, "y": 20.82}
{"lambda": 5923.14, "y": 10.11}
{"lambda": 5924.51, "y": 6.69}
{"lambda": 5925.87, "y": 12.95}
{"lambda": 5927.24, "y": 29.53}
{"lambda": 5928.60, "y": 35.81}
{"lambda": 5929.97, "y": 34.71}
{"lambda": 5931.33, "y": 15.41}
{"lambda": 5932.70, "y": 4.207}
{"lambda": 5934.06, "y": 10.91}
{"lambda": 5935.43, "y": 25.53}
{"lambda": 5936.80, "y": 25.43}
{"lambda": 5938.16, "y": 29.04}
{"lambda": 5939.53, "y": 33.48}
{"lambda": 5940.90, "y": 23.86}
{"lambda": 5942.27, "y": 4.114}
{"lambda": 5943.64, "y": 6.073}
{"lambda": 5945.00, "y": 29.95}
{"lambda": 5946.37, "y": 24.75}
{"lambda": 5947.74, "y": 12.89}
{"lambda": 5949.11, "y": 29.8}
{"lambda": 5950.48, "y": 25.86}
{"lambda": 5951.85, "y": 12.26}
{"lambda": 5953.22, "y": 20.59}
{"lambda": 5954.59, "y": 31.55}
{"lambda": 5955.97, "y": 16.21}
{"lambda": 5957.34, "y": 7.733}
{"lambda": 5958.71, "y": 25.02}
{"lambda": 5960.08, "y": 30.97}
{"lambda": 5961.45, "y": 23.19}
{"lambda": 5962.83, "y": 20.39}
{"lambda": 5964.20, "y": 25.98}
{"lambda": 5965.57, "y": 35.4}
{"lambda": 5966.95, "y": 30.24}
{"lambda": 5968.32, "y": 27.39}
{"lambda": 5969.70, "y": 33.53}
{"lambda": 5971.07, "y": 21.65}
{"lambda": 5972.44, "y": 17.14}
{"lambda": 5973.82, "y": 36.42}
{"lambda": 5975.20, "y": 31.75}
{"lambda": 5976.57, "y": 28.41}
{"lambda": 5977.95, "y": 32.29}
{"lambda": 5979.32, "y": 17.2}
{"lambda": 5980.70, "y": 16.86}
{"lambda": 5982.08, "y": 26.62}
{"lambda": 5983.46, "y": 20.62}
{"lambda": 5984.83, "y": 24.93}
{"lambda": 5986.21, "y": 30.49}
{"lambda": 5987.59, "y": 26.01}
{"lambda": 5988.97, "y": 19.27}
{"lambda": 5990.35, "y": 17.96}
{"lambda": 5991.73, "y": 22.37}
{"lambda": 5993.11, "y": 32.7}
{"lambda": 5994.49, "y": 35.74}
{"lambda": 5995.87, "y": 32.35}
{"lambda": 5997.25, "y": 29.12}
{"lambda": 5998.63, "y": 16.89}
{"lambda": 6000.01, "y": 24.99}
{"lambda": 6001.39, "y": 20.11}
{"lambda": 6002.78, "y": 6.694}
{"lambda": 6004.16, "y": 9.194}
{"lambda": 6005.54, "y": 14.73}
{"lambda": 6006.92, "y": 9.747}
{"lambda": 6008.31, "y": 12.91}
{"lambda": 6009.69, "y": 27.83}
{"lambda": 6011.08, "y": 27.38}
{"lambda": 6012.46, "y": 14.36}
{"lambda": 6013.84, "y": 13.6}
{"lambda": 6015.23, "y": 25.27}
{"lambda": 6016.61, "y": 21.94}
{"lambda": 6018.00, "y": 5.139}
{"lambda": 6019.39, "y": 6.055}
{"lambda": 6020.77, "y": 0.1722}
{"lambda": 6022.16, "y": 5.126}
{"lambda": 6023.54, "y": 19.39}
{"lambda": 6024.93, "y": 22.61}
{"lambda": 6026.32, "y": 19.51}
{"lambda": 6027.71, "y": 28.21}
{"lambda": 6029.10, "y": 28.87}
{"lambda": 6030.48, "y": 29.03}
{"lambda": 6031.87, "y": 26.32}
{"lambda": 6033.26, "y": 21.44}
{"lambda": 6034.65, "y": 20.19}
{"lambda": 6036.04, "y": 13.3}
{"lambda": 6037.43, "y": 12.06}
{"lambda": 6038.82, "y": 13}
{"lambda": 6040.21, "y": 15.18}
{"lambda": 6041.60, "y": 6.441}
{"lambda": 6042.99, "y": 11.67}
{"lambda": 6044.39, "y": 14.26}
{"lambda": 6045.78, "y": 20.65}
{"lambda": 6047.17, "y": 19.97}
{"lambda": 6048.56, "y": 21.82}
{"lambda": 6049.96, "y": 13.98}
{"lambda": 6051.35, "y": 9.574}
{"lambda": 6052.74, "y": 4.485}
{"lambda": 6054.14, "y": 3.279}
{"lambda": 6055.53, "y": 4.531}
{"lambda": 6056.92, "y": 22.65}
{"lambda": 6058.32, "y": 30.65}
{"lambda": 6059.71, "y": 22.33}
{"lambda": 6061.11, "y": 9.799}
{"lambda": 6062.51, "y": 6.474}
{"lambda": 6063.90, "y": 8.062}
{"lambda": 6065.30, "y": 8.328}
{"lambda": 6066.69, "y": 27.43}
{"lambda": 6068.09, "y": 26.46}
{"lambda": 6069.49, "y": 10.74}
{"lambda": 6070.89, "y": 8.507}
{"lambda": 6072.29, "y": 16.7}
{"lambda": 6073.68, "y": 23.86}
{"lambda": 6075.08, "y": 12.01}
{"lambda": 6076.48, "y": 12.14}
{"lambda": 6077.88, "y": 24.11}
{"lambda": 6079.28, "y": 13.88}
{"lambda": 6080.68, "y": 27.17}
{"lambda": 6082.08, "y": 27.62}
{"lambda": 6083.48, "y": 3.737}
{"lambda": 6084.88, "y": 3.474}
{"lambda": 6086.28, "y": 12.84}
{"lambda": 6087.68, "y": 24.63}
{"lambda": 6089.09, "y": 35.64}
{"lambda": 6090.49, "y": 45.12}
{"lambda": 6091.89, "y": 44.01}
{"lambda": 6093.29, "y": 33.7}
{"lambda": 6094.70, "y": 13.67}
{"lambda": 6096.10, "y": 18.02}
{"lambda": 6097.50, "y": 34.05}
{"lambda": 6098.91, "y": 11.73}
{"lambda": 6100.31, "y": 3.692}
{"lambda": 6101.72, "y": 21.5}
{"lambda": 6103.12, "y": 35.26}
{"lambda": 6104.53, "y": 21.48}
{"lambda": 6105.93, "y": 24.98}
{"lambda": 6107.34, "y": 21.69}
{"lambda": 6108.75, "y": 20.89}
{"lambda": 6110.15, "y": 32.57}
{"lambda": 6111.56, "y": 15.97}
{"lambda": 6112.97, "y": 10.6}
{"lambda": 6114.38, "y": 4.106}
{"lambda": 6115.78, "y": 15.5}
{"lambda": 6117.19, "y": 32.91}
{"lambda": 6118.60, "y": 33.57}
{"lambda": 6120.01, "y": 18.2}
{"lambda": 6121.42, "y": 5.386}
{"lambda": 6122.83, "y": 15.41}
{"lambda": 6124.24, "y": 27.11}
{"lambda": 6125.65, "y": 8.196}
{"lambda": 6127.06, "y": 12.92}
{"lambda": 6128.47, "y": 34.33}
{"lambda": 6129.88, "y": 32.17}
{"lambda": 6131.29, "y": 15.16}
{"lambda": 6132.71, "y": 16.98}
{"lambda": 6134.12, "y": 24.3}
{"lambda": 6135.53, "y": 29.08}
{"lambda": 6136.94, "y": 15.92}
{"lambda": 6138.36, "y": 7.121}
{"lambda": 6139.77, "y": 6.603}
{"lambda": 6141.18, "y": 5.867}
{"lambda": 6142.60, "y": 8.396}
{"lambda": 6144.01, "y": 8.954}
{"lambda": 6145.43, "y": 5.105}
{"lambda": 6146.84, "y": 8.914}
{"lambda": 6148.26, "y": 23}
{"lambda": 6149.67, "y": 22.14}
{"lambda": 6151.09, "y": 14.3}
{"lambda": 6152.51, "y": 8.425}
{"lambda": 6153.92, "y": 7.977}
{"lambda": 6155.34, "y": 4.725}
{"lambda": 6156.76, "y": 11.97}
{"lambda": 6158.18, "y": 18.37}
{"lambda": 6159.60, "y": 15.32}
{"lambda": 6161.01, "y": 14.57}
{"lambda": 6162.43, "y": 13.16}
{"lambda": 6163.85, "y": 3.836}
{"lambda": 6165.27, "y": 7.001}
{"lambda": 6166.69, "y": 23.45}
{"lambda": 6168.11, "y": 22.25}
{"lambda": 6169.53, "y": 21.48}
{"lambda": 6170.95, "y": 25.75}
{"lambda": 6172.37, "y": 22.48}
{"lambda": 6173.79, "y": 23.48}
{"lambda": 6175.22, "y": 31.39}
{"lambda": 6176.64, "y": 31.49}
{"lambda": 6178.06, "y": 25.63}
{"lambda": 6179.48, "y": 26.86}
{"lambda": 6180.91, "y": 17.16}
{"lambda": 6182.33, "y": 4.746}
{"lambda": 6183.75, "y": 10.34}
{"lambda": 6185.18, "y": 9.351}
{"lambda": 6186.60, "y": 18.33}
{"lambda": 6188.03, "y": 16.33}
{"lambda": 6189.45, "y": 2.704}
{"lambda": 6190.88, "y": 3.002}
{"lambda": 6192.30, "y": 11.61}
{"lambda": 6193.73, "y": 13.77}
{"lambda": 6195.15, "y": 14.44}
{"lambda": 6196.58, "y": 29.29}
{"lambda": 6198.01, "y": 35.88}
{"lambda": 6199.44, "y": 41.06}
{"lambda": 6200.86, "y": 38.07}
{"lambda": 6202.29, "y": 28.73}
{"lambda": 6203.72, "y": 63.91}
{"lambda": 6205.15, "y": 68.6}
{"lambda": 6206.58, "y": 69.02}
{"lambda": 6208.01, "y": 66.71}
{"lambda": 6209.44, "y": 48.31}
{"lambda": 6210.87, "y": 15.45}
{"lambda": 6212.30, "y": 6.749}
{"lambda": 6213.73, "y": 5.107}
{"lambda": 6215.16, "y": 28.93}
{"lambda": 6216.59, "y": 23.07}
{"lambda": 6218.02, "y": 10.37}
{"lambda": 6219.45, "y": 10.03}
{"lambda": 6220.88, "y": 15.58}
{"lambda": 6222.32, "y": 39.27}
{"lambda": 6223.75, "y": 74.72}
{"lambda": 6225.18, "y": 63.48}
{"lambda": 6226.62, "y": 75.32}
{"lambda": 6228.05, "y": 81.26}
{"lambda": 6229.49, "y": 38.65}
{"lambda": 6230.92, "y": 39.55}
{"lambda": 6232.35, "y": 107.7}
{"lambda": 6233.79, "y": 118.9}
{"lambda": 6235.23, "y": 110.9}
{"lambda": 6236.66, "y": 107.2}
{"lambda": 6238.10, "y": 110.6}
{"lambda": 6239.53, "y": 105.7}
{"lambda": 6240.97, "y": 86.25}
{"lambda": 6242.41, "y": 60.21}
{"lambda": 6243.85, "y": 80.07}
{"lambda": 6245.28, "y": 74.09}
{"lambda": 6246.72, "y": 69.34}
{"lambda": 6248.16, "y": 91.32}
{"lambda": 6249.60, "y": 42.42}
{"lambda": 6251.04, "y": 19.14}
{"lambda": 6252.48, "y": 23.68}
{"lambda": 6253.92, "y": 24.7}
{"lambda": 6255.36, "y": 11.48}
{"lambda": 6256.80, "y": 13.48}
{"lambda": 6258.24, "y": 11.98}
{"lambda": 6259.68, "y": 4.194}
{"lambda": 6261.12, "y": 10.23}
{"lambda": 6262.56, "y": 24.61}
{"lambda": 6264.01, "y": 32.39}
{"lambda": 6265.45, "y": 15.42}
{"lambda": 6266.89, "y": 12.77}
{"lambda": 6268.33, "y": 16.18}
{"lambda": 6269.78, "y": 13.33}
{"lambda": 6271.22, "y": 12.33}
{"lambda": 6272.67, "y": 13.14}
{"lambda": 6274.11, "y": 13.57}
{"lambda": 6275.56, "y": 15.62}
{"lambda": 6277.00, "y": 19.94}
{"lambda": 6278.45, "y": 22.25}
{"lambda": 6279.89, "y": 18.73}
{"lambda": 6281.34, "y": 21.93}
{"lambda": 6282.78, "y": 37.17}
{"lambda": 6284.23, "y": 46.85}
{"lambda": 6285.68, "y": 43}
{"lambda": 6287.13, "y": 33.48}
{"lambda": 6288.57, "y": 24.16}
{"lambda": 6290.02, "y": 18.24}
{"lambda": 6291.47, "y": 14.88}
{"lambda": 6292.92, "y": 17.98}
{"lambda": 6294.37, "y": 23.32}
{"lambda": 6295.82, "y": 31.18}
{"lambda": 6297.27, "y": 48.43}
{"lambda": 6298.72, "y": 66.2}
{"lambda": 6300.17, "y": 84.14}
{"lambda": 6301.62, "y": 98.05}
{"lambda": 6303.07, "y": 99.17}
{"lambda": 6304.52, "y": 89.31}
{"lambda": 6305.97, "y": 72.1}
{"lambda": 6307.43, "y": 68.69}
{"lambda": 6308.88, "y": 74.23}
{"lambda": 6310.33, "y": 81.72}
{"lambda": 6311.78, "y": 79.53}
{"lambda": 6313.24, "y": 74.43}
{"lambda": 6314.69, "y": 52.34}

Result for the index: 0.17 mag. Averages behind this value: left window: 20.6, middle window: 23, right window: 34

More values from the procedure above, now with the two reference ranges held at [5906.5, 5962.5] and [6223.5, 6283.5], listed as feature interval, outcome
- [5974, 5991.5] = -0.05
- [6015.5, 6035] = 0.44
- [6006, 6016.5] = 0.35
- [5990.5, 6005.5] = 0.11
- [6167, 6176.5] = 0.50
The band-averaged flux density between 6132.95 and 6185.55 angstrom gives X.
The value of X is 15.8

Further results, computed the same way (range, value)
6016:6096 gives 17.4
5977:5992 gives 23.3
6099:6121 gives 20.4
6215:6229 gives 42.7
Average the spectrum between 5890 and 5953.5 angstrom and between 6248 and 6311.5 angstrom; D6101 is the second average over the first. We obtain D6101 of 2.14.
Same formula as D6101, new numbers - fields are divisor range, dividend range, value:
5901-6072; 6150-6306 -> 1.84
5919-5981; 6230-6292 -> 1.82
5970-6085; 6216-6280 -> 2.39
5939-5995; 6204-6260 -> 2.20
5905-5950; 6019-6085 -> 0.83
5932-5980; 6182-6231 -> 1.39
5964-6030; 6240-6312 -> 1.85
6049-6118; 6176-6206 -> 1.31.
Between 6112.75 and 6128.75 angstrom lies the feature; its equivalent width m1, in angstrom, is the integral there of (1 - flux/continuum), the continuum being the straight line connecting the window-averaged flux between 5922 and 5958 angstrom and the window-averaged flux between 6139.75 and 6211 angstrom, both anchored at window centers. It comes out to 2.4 angstrom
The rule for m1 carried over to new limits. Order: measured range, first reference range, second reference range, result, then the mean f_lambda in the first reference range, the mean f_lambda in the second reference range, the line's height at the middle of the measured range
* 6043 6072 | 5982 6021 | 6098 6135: 7.7 angstrom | 20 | 20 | 20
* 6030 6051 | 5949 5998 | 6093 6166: 4.5 angstrom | 25.4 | 16.8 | 21.7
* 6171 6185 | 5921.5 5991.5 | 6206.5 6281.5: 6.1 angstrom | 22.8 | 42.3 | 37.8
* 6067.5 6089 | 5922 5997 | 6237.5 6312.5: 9.6 angstrom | 23.4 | 43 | 30.8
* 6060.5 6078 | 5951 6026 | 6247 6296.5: 5.9 angstrom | 21.6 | 23.8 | 22.2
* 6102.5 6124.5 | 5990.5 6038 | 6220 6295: 6.1 angstrom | 19.3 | 42.6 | 28.8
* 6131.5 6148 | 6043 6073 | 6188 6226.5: 7.7 angstrom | 14.7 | 32.2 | 24.3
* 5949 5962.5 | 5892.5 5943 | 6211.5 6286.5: -1.9 angstrom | 16.3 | 41.7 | 19.2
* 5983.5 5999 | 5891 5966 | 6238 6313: -2.5 angstrom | 18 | 42.8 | 22.5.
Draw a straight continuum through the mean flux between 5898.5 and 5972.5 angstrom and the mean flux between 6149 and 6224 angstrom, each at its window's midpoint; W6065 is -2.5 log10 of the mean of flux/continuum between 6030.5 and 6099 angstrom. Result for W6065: 0.20 mag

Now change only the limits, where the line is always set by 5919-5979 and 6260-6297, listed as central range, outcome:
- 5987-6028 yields 0.22 mag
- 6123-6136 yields 0.04 mag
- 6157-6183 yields 0.17 mag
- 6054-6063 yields 0.45 mag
